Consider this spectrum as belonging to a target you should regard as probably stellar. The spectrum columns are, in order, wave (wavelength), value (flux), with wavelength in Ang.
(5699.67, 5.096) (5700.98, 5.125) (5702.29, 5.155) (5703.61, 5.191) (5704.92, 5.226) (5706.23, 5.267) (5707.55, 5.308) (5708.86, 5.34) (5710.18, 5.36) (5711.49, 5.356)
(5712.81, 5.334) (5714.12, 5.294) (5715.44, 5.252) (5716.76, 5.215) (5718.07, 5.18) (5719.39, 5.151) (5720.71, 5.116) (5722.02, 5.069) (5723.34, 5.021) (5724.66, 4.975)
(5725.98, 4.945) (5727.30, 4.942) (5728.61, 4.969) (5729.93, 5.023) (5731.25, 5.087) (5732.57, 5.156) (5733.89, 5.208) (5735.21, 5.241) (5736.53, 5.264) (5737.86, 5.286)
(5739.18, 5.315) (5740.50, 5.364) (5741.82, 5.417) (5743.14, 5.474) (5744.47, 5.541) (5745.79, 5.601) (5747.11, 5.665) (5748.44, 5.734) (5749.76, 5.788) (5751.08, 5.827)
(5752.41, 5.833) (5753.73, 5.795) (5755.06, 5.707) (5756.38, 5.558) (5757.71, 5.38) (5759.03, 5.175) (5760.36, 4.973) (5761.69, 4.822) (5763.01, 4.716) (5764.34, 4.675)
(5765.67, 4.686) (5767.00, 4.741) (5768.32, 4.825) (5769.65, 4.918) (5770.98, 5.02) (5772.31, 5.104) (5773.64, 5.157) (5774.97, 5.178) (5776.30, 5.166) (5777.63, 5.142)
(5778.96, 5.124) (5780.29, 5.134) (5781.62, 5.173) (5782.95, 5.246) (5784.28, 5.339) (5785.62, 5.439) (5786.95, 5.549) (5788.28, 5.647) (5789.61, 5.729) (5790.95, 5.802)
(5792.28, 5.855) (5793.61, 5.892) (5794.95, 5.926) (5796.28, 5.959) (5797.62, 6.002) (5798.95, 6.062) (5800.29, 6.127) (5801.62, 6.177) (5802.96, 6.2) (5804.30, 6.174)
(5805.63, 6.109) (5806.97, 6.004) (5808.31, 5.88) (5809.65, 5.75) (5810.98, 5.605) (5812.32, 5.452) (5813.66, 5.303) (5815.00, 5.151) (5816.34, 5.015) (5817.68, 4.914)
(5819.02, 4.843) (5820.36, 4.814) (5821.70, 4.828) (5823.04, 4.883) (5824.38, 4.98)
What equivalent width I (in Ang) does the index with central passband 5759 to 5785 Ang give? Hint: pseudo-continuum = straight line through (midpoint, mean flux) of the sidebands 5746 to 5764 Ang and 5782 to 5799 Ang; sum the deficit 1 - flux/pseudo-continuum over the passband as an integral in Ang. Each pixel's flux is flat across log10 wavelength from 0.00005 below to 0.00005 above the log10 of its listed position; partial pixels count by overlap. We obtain 2.6 Ang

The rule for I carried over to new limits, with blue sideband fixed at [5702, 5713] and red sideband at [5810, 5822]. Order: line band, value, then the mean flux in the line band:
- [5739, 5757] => -1.4 Ang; 5.63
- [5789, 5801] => -1.8 Ang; 5.93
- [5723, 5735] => 0.5 Ang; 5.05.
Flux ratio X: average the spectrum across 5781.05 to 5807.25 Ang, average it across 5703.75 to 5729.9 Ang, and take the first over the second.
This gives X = 1.13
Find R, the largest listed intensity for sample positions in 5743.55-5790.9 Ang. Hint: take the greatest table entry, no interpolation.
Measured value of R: 5.833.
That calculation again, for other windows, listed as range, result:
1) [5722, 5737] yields 5.264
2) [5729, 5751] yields 5.788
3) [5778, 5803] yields 6.2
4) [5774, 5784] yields 5.246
